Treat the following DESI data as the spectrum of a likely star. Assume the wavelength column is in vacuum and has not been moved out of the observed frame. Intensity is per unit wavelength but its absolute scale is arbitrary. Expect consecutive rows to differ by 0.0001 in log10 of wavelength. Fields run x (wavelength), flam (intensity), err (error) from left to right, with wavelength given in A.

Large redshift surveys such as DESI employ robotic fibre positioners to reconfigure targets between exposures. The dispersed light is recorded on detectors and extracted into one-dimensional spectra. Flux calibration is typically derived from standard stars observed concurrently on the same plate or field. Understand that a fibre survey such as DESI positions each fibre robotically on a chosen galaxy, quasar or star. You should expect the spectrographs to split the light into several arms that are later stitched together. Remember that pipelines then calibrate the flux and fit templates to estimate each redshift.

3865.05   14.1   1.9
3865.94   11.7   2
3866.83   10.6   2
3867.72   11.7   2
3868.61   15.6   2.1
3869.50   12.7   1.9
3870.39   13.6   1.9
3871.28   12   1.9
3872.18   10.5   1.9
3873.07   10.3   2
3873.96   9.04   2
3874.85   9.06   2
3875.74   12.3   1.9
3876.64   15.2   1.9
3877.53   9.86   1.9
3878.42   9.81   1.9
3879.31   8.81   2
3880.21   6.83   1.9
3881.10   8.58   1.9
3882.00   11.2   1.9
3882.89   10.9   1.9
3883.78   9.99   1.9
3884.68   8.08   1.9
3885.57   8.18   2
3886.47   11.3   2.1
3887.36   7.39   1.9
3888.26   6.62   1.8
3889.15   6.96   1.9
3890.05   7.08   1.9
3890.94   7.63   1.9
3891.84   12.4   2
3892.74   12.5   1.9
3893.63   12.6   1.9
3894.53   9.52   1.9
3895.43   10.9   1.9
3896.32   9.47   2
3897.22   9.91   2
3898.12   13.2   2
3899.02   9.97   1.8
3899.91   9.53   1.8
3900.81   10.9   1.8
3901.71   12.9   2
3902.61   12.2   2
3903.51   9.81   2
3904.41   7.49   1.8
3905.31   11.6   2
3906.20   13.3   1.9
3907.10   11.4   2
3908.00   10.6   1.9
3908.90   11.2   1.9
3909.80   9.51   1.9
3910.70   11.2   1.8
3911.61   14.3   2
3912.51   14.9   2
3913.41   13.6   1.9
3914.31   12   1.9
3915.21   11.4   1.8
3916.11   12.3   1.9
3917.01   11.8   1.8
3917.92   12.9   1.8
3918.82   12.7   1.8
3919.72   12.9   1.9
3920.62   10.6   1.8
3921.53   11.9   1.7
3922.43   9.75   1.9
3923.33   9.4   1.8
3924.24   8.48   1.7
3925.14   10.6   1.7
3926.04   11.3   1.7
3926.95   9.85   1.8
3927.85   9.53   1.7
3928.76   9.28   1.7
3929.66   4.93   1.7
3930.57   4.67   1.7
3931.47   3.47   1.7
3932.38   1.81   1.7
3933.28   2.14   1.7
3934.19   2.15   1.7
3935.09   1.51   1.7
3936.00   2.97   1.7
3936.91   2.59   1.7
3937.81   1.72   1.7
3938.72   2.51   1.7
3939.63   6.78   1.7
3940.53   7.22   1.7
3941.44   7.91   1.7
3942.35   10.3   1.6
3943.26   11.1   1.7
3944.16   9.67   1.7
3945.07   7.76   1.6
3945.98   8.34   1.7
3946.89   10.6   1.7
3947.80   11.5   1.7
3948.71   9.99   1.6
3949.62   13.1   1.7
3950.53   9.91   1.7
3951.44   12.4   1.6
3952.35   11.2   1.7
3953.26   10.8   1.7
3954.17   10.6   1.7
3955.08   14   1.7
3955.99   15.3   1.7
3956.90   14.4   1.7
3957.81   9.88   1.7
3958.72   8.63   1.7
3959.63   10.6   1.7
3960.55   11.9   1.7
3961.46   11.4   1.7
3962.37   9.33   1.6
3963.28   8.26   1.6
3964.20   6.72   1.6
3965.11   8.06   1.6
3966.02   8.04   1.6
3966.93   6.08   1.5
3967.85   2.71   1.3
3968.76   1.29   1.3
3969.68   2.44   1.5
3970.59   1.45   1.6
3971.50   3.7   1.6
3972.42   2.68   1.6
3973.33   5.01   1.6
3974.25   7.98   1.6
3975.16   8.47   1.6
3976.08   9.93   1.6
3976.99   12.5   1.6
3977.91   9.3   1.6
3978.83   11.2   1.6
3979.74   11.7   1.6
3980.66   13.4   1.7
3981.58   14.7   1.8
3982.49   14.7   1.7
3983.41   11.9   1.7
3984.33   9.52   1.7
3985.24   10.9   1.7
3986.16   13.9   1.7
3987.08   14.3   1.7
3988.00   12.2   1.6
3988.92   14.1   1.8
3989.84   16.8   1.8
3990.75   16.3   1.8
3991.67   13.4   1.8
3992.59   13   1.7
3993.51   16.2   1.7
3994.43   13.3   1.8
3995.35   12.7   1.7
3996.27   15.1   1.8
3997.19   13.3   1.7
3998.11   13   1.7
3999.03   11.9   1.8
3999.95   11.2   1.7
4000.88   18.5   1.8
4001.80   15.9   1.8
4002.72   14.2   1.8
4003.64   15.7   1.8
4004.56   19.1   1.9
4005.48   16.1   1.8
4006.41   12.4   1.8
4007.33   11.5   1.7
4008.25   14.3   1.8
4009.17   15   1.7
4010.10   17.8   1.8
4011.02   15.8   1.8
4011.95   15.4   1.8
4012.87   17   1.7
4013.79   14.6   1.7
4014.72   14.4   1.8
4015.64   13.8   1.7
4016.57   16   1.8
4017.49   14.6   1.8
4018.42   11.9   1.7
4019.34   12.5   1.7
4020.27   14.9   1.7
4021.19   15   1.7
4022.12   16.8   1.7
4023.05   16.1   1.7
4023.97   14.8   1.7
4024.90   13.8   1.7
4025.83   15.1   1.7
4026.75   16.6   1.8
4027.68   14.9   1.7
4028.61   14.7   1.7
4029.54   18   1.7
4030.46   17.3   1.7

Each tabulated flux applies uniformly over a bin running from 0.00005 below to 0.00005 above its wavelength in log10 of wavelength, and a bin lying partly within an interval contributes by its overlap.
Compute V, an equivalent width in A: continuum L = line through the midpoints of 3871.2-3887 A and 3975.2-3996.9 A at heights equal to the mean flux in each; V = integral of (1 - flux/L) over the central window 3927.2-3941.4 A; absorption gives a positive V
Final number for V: 8.8 A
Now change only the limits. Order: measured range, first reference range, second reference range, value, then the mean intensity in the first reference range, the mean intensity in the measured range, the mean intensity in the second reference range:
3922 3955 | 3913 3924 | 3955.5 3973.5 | 6.23 A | 11.7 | 7.79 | 7.44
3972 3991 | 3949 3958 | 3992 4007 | 3.00 A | 12.2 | 11.5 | 14.4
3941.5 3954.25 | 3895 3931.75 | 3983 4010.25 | 1.76 A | 10.7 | 10.4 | 14.1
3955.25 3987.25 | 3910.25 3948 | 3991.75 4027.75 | 7.01 A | 8.6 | 9.21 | 14.7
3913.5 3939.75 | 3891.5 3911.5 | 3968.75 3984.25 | 6.44 A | 11.1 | 7.81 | 8.61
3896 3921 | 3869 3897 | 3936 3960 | -4.49 A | 10.1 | 11.6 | 9.45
